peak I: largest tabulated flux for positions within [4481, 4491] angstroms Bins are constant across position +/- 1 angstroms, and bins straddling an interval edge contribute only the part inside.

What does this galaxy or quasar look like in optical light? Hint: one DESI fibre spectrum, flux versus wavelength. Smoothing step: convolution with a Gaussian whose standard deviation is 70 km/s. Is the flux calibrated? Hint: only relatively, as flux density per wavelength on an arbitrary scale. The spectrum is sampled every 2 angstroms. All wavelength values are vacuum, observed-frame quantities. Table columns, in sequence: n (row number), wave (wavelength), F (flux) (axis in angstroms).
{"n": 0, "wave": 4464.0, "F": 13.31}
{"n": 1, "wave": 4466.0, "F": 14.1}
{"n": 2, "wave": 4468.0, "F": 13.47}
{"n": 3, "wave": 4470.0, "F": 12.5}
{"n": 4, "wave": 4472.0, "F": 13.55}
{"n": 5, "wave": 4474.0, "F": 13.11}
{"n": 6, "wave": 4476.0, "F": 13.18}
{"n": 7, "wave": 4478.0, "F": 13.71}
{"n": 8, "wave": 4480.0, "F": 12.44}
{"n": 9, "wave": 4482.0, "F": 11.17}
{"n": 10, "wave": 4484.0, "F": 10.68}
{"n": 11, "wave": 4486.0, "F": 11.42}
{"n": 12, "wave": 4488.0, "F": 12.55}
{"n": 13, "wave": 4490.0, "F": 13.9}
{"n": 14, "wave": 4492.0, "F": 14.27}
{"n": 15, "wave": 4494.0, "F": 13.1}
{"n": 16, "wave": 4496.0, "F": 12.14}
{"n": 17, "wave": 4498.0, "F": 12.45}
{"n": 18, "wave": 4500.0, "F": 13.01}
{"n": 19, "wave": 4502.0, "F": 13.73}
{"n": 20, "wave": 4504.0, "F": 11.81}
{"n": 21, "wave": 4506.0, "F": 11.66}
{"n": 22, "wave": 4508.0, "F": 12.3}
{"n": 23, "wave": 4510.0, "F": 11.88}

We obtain 13.9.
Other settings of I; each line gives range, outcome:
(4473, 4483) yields 13.71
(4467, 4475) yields 13.55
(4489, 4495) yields 14.27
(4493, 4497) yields 13.1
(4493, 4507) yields 13.73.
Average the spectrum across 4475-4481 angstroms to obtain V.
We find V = 13.1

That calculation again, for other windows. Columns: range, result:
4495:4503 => 12.8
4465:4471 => 13.4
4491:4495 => 13.7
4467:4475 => 13.2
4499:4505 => 12.9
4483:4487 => 11.1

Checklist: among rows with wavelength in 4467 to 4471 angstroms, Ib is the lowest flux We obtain 12.5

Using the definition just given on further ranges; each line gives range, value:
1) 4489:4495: 13.1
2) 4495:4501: 12.14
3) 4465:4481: 12.44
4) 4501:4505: 11.81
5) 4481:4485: 10.68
